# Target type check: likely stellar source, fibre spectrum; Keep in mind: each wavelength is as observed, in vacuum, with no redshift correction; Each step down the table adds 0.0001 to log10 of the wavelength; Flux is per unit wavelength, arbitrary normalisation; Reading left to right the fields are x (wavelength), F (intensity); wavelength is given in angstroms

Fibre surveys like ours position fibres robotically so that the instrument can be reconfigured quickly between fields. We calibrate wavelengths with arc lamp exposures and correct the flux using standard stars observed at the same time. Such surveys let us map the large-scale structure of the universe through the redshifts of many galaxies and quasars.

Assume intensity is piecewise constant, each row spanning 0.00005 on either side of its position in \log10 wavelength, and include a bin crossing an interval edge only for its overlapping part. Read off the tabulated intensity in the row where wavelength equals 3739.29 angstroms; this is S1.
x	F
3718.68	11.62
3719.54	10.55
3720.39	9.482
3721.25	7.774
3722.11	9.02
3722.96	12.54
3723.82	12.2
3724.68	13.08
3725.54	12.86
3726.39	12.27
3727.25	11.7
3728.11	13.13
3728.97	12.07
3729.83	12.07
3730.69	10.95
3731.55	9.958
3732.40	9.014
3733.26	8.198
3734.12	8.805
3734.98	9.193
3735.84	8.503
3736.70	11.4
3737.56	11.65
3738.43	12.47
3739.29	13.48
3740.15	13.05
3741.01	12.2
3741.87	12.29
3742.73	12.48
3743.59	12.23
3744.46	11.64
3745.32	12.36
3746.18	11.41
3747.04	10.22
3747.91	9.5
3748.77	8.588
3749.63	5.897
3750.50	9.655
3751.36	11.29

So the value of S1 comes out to 13.48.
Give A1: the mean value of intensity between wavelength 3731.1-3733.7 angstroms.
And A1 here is 9.1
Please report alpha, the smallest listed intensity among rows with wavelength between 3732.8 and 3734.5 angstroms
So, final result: 8.198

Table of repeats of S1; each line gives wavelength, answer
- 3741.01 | 12.2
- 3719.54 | 10.55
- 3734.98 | 9.193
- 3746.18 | 11.41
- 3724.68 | 13.08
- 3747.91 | 9.5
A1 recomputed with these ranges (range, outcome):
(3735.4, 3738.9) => 11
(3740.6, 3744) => 12.3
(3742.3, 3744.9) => 12.1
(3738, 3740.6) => 13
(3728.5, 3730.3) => 12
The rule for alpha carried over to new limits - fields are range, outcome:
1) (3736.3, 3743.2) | 11.4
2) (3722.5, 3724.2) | 12.2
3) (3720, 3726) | 7.774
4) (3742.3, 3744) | 12.23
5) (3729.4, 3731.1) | 10.95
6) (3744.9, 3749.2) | 8.588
